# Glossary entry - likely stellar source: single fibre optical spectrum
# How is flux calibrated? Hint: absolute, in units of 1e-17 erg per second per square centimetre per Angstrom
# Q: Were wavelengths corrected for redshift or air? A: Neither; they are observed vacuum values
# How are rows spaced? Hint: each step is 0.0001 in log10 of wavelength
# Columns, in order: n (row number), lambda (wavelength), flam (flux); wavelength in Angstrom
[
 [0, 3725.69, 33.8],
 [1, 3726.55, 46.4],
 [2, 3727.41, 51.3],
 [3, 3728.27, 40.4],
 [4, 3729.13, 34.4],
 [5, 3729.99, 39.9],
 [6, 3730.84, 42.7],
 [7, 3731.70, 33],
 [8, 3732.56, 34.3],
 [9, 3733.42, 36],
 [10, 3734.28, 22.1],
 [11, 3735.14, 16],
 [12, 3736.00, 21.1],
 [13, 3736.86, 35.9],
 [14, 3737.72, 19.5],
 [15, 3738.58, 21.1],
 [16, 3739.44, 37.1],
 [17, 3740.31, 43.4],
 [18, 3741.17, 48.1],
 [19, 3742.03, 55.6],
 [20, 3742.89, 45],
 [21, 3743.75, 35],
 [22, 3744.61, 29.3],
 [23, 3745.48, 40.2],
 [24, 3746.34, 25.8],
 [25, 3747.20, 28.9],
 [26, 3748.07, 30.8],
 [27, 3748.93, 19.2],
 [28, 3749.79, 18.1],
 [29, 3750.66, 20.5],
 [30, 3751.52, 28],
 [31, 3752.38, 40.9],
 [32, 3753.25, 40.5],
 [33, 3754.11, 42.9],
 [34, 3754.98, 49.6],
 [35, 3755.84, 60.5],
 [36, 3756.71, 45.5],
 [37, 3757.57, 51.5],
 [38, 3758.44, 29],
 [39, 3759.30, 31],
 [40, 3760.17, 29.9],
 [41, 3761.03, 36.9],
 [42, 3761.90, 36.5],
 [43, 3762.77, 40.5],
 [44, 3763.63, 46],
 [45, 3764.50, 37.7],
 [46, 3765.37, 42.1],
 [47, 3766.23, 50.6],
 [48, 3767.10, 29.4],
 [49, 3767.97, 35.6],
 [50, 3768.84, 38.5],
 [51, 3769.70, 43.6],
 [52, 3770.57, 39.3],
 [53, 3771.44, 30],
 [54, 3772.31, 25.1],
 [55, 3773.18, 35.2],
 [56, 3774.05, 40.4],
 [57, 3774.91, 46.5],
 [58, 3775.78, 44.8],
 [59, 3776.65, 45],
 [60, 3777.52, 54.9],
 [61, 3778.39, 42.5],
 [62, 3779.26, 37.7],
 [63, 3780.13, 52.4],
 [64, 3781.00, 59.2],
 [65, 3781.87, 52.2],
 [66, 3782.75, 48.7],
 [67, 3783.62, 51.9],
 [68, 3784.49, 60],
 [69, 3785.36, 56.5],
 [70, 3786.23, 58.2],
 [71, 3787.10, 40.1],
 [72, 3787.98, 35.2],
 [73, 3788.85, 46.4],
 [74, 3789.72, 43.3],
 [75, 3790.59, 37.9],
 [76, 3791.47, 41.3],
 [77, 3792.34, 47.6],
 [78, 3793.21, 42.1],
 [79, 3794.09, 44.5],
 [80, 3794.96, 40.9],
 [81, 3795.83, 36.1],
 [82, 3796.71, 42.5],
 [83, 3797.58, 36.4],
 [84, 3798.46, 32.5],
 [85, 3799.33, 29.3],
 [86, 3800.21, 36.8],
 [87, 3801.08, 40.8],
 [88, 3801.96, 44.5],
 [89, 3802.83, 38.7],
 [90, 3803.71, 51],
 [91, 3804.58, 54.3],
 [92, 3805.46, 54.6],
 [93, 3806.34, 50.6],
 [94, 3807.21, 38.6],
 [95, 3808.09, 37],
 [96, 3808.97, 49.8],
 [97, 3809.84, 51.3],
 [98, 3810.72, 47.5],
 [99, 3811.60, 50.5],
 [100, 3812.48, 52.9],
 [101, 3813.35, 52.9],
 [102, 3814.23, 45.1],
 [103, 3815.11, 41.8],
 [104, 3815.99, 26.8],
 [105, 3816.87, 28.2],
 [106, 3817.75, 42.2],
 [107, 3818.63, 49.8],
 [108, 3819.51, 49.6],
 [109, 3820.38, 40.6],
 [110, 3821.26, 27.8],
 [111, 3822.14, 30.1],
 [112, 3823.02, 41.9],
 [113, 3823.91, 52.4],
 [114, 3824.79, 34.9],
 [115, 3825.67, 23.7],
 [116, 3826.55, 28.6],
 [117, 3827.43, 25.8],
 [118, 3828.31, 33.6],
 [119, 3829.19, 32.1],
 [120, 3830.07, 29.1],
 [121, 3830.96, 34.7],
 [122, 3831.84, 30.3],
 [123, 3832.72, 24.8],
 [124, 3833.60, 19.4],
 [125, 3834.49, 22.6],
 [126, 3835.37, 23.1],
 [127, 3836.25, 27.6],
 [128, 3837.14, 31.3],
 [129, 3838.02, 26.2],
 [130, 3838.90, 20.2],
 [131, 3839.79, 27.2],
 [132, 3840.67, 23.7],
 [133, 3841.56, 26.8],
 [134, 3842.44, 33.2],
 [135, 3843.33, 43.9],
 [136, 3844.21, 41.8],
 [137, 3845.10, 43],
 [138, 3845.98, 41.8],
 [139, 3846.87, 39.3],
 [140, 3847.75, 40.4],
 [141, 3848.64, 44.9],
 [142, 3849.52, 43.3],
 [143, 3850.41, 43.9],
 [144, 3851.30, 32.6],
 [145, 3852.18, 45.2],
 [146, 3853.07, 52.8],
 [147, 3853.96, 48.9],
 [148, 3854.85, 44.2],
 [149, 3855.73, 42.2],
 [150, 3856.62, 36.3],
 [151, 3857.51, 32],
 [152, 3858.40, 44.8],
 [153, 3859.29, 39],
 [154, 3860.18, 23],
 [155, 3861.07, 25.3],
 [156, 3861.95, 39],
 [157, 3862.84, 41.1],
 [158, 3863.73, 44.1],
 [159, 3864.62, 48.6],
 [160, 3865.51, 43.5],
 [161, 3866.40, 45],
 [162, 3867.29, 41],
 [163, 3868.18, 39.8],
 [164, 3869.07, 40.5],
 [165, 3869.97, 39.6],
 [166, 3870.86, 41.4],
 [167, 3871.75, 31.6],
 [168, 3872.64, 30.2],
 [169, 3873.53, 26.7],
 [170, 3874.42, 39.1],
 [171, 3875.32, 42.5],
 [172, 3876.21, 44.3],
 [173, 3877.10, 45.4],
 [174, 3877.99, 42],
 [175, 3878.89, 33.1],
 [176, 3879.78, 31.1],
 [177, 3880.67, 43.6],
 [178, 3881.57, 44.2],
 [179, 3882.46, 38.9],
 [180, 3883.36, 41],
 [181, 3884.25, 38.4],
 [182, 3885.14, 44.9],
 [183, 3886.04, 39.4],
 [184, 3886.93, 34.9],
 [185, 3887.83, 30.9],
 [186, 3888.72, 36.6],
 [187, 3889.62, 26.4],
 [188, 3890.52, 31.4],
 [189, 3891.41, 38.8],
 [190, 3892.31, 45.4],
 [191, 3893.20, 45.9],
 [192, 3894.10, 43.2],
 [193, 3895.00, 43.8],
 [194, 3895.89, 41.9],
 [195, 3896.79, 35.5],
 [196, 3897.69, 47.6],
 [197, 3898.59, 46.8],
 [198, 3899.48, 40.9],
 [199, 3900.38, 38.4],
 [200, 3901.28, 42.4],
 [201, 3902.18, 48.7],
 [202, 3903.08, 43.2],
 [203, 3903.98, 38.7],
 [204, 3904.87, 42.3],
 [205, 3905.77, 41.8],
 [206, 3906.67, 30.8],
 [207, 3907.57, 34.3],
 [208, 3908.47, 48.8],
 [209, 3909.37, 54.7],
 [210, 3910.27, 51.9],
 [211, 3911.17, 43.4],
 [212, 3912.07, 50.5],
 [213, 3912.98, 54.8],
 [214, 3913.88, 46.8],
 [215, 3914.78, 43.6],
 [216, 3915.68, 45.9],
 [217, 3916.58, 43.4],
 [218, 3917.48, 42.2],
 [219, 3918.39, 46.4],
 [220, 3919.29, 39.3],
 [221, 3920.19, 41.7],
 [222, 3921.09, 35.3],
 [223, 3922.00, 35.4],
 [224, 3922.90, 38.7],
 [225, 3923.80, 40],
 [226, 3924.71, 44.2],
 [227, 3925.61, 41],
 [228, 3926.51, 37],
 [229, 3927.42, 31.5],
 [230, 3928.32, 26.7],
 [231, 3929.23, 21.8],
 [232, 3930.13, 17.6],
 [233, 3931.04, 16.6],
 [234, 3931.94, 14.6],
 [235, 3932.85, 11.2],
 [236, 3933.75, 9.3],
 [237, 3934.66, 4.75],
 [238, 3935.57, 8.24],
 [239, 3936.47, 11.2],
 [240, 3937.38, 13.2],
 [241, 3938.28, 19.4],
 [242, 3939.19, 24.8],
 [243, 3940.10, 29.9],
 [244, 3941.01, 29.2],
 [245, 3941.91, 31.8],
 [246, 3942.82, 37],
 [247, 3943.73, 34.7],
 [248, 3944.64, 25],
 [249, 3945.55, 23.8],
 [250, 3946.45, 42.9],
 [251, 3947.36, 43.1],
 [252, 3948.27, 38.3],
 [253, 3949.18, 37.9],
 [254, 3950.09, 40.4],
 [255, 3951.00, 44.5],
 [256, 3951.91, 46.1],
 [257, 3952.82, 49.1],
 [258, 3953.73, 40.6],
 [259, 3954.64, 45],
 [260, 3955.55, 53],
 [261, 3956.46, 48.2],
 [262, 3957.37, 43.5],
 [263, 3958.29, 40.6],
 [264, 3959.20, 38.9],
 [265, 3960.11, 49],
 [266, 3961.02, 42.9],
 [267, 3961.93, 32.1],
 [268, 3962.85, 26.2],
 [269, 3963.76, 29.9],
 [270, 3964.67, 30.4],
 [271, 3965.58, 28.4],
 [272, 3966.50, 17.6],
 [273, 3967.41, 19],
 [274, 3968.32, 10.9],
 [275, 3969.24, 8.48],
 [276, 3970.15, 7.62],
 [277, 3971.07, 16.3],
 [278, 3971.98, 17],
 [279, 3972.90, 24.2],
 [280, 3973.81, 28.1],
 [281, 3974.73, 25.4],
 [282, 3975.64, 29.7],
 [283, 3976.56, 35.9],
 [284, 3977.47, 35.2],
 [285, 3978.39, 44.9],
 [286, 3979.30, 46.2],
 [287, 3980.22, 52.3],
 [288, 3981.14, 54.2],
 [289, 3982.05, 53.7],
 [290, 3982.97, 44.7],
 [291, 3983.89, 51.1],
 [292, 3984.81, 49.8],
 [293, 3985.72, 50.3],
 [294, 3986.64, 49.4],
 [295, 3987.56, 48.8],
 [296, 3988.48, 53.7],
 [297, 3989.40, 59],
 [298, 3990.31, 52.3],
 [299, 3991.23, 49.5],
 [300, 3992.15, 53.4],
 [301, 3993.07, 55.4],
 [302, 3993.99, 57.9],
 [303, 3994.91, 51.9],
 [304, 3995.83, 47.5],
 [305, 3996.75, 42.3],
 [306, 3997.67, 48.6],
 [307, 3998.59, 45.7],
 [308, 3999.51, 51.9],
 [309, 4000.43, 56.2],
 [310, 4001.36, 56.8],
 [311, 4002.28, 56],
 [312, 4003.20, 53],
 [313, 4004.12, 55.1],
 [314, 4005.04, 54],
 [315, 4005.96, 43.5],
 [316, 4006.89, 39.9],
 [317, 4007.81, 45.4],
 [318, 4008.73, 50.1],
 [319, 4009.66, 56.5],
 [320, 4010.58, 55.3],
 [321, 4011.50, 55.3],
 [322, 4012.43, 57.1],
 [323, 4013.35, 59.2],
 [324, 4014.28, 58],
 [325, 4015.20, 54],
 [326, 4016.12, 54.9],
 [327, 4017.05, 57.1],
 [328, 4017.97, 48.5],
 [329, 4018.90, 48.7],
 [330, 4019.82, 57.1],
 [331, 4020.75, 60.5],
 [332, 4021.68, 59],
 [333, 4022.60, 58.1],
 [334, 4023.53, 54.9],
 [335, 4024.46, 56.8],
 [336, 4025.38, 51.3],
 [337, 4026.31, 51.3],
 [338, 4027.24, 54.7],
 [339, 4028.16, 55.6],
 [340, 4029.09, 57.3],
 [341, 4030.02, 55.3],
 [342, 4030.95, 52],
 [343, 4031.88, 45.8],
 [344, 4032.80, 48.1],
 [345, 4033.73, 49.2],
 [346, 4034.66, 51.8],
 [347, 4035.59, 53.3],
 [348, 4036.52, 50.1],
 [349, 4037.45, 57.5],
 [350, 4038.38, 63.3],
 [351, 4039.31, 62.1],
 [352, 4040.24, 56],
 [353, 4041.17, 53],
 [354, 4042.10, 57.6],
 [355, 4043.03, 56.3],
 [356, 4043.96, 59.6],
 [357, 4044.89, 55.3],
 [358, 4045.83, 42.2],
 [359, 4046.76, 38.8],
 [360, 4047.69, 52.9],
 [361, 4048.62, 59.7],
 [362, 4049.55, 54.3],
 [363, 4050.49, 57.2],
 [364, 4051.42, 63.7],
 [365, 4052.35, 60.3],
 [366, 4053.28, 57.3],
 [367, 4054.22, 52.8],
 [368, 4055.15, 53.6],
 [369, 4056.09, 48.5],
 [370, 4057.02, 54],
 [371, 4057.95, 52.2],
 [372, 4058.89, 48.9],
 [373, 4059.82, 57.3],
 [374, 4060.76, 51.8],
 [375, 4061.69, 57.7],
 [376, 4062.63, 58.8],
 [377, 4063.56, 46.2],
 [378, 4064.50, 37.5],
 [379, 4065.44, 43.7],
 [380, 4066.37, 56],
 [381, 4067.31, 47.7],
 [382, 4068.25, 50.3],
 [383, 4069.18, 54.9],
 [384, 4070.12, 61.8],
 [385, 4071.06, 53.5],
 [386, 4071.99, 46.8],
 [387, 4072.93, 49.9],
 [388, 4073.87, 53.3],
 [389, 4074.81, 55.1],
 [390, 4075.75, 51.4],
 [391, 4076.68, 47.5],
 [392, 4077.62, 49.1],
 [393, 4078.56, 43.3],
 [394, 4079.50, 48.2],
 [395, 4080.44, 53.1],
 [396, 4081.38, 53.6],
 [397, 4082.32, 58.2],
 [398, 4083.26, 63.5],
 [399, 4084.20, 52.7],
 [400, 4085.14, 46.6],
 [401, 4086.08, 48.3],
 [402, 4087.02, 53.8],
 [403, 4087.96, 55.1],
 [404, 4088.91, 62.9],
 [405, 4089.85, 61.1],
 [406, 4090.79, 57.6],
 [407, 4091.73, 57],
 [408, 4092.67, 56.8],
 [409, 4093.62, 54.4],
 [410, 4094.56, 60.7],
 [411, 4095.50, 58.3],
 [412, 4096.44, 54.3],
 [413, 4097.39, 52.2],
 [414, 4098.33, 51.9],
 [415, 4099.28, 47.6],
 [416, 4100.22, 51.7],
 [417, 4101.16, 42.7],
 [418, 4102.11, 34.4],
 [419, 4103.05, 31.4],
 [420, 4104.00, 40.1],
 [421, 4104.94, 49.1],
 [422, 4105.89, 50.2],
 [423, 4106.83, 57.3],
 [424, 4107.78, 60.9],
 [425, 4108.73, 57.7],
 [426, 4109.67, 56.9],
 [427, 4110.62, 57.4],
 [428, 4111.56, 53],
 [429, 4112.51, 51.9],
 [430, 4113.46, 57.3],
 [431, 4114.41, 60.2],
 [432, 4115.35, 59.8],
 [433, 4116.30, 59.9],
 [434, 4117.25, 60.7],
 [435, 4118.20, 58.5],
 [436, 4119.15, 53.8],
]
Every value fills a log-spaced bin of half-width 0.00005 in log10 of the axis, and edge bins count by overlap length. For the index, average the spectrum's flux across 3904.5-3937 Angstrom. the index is 34.6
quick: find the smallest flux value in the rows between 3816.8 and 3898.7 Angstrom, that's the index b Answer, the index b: 19.4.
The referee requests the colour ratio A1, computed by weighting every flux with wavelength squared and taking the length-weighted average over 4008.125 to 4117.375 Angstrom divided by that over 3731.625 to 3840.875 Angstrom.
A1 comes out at 1.61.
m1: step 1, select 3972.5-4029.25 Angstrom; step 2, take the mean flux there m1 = 50.4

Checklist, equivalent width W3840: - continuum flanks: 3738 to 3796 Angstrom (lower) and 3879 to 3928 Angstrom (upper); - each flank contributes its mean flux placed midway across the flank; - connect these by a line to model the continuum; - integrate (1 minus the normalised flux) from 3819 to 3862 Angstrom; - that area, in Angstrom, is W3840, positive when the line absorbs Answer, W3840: 6.4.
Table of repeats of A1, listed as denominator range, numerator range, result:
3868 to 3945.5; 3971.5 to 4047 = 1.48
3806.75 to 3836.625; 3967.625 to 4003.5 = 1.27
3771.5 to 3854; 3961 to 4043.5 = 1.30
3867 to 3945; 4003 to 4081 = 1.57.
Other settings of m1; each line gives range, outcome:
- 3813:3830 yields 37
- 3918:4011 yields 37.7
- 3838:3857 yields 38.6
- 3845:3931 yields 40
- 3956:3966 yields 37.3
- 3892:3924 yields 43.2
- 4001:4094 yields 53.5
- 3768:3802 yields 43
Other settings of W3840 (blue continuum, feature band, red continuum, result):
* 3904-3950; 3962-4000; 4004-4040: 5.5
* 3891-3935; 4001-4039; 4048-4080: -4.3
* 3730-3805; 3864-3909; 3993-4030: 6.1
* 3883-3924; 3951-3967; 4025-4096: 2.4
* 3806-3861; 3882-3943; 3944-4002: 4.9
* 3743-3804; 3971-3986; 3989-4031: 3.6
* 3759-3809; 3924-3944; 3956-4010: 8.8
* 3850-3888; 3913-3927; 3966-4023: 0.1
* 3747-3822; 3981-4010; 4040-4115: -0.8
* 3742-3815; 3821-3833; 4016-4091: 3.1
